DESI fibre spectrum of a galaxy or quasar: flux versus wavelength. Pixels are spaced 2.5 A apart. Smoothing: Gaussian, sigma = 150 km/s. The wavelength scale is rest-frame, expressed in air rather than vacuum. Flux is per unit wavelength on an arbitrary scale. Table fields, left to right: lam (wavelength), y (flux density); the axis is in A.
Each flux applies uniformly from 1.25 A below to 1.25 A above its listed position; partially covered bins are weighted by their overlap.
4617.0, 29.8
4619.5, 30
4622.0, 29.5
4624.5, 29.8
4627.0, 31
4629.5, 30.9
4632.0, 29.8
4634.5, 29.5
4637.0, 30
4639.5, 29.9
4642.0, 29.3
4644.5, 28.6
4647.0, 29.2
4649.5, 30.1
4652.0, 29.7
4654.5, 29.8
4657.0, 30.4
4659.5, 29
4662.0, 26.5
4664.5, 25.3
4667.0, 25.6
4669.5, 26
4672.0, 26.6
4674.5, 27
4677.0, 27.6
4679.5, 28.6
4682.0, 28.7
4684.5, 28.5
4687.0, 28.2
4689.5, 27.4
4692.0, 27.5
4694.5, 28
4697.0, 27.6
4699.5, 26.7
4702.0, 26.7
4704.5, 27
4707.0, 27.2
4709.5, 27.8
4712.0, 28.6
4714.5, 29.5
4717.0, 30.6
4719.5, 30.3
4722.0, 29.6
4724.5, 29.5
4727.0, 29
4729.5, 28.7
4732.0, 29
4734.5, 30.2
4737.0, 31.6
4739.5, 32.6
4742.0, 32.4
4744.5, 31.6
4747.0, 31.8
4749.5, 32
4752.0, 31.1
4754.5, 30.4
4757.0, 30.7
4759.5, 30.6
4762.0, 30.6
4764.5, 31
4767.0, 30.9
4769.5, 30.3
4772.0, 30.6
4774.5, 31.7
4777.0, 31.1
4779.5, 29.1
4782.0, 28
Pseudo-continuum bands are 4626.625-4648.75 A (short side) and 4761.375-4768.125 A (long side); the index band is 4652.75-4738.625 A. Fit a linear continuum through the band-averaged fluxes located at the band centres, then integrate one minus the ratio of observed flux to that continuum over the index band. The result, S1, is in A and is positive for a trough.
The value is 5.7 A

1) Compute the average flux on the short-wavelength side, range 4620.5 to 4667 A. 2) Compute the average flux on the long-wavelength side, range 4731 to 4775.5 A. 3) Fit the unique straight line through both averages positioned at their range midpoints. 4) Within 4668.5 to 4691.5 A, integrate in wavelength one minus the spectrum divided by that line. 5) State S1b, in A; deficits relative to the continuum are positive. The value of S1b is 1.7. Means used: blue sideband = 29.3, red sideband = 31.1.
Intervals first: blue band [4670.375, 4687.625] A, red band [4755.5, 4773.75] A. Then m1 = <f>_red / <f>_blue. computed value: 1.10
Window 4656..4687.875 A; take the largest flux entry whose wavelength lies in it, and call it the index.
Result 30.4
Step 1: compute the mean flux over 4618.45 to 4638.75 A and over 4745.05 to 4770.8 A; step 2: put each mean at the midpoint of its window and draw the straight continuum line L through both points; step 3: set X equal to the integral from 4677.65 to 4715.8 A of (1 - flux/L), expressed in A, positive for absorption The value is 3.33 A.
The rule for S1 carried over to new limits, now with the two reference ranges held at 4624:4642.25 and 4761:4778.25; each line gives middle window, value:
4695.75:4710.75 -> 1.6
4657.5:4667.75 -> 1.1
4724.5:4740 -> 0.3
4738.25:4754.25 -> -0.6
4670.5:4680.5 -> 1.0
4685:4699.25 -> 1.3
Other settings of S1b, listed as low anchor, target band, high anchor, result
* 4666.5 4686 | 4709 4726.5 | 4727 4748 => 0.2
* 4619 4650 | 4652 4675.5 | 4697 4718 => 1.3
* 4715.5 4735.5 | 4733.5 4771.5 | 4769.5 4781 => -1.4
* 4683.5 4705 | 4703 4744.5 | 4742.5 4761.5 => -0.3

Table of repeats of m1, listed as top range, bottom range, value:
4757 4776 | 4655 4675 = 1.13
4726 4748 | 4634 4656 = 1.04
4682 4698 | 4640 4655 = 0.95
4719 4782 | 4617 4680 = 1.06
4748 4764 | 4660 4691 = 1.14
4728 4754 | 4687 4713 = 1.13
